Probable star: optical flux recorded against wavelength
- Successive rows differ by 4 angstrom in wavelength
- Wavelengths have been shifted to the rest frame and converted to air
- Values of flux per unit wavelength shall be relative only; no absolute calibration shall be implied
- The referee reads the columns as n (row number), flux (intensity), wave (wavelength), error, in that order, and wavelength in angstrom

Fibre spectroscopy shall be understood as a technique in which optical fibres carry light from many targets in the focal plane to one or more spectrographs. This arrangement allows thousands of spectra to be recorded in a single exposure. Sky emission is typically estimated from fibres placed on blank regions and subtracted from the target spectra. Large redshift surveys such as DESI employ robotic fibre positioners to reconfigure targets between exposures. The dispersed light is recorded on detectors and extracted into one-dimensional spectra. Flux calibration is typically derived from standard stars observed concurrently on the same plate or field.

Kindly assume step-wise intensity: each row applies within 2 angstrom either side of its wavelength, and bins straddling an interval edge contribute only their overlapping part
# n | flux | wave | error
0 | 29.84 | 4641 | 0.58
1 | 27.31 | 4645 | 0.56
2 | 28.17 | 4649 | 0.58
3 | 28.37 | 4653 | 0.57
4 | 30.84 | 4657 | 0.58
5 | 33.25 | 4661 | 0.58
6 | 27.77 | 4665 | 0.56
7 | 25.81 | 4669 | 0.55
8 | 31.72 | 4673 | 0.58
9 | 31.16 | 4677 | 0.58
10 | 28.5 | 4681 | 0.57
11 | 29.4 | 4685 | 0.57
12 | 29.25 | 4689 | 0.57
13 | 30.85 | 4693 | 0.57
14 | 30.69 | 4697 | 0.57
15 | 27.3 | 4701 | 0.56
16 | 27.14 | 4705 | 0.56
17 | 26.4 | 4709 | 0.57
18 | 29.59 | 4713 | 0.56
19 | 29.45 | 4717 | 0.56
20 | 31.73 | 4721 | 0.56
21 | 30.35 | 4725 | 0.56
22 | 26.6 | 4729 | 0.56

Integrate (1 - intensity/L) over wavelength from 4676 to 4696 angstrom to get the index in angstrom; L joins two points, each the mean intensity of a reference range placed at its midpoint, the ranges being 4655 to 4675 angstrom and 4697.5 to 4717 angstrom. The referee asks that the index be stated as -0.6 angstrom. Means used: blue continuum 29.9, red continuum 28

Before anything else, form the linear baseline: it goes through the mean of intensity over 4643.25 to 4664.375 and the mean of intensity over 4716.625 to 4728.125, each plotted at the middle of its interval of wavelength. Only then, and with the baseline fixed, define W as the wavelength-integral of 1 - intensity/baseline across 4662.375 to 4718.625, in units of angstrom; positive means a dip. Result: 1.76 angstrom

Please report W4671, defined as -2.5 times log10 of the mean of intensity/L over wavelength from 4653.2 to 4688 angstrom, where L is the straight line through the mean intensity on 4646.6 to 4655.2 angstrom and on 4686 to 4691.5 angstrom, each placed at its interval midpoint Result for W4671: -0.03 mag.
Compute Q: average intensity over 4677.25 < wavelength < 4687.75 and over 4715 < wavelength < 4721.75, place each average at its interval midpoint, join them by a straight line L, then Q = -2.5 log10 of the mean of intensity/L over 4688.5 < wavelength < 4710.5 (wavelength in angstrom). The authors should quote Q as 0.045 mag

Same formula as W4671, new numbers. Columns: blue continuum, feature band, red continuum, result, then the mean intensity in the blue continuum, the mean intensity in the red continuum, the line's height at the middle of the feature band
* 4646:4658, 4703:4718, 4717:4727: 0.09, 28.8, 30.7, 30.4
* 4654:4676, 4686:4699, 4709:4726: -0.01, 29.9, 29.8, 29.8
